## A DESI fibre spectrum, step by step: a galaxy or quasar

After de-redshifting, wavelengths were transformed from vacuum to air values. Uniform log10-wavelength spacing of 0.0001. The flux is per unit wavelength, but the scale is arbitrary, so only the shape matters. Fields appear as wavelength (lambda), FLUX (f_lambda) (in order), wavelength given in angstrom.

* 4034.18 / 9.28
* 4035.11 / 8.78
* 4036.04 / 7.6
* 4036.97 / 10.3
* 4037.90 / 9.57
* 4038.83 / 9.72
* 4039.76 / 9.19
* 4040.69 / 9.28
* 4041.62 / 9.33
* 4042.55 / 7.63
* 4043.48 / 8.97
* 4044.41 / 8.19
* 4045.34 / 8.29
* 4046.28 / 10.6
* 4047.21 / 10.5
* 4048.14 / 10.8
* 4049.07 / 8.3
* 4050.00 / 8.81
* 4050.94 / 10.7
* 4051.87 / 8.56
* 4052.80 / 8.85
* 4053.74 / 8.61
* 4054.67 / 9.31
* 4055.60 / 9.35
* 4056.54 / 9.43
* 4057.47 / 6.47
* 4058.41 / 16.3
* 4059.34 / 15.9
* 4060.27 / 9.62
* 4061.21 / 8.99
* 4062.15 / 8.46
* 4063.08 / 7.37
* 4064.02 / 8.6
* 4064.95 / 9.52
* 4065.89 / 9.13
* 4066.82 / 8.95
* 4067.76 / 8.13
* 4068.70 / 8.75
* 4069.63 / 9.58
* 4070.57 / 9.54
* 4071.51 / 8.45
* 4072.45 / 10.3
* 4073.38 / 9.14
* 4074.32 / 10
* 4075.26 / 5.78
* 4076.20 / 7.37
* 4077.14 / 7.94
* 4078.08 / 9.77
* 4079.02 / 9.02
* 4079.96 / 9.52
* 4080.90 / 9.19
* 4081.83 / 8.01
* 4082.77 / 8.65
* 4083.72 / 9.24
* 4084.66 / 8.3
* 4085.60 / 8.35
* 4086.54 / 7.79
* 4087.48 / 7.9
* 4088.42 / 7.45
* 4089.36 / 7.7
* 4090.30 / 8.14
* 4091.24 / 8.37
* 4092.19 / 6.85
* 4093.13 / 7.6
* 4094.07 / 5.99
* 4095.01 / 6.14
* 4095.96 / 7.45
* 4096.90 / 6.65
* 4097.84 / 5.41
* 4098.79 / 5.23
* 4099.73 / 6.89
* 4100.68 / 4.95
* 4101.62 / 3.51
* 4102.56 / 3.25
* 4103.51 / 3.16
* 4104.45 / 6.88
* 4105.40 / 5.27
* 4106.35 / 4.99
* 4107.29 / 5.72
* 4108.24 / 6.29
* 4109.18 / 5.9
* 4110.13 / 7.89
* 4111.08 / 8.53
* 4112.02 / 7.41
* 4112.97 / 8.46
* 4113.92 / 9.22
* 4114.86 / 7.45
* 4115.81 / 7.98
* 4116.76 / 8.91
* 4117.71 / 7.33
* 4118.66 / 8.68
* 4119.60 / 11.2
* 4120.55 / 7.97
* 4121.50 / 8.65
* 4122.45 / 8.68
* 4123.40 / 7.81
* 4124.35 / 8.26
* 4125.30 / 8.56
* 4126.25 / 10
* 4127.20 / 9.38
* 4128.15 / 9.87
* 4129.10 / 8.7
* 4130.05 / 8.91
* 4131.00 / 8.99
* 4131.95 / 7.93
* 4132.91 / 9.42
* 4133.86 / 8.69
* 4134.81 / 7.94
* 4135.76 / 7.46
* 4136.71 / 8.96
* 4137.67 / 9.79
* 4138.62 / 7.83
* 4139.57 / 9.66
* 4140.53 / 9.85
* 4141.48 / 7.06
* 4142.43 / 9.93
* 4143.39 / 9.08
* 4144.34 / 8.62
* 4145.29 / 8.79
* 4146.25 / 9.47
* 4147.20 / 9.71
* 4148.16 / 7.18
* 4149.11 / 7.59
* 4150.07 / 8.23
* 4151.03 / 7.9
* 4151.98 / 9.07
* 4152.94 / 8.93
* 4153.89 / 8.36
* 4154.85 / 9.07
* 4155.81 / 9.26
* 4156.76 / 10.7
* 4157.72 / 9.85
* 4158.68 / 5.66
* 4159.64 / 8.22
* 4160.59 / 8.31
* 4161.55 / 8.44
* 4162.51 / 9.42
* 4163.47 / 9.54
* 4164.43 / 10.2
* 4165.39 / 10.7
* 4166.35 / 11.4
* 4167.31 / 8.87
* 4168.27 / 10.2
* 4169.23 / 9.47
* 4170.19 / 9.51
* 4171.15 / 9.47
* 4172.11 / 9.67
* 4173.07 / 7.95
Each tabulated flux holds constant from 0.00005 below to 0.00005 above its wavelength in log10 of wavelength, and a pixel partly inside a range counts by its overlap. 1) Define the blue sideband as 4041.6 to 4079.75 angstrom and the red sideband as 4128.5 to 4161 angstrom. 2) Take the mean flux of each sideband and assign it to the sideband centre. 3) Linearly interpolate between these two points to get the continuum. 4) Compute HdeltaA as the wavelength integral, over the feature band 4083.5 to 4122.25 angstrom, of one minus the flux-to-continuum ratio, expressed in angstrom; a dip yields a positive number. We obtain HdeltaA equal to 8.1 angstrom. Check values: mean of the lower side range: 9.25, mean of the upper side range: 8.69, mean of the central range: 7.1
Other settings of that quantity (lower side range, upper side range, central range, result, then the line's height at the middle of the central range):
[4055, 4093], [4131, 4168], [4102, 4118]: 3.9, 8.9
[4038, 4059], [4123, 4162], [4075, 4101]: 4.5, 9.15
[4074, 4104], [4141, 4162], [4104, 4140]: -1.0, 7.96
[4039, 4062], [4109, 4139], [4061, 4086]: 1.5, 9.31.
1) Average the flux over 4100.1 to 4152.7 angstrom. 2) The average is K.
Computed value 7.99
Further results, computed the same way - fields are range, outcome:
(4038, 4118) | 8.21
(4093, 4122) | 6.8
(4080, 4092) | 8.27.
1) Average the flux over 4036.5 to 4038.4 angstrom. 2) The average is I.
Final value 9.92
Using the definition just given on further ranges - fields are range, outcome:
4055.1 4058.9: 10.4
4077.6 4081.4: 9.37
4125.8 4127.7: 9.69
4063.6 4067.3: 9.07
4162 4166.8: 10.2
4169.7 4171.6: 9.49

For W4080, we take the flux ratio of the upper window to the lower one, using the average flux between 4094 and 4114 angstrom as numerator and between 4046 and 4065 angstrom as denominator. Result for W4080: 0.6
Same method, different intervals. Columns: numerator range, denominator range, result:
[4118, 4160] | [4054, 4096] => 1.00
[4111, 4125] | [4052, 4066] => 0.87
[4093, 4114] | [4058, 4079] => 0.65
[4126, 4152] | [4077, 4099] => 1.12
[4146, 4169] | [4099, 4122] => 1.30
